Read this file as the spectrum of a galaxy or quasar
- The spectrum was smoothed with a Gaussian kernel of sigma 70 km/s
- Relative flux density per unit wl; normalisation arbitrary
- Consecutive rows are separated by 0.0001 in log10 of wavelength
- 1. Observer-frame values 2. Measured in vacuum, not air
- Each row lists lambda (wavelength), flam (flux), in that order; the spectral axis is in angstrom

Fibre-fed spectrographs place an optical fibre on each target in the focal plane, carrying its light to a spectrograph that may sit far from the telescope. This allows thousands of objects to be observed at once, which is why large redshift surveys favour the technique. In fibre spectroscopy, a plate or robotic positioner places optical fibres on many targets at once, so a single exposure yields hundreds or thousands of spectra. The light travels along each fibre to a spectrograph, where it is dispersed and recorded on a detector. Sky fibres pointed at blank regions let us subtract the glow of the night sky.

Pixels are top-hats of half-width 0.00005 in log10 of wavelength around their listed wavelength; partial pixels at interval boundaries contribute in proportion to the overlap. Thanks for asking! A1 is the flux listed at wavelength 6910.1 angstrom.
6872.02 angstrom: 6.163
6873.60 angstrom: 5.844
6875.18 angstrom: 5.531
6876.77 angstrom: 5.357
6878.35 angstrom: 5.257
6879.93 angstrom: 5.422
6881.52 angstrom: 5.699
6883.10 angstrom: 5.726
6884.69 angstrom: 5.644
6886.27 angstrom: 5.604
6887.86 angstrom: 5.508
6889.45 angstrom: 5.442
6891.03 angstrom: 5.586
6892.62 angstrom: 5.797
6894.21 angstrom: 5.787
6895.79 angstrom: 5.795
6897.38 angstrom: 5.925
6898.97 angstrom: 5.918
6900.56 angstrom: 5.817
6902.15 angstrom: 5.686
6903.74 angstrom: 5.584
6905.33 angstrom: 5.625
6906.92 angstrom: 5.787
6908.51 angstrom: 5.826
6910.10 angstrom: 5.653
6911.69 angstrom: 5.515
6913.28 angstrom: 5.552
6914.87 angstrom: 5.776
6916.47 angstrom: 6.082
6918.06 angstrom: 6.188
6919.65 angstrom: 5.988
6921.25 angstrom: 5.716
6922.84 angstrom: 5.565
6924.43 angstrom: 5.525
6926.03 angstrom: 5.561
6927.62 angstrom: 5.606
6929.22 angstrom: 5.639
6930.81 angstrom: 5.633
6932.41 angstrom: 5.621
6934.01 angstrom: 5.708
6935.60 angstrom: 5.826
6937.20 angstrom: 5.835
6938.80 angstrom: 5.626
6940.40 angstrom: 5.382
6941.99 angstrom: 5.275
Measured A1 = 5.653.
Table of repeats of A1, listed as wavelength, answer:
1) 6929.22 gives 5.639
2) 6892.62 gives 5.797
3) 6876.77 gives 5.357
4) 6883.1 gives 5.726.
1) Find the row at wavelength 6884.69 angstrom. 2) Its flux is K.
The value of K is 5.644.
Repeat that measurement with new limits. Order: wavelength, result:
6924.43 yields 5.525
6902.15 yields 5.686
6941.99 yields 5.275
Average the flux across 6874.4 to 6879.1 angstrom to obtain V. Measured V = 5.38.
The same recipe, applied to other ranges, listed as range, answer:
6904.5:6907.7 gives 5.7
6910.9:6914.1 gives 5.54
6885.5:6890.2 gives 5.51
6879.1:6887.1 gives 5.62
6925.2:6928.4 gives 5.58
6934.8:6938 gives 5.84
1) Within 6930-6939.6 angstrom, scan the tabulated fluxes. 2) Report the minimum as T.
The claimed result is 5.621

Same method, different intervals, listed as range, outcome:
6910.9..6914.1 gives 5.515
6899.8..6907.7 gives 5.584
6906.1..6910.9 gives 5.653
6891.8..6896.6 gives 5.787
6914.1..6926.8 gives 5.525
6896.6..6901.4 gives 5.817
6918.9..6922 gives 5.716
